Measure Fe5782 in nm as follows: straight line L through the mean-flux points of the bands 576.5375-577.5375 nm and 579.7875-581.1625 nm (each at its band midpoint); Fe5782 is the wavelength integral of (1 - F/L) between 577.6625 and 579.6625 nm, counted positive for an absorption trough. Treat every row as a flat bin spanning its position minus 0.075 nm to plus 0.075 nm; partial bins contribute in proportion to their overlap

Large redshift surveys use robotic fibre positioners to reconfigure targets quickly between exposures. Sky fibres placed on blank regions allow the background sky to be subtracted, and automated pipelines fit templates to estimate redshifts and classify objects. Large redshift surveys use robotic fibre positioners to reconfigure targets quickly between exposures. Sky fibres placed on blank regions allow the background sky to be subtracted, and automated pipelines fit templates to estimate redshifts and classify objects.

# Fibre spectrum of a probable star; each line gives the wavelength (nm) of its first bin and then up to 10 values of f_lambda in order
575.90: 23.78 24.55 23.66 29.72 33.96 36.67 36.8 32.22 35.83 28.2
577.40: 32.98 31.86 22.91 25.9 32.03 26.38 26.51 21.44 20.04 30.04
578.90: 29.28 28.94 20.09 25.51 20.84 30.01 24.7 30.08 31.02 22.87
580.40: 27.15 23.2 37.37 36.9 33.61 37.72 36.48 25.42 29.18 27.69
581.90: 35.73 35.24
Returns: 0.40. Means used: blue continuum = 33.7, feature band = 25.6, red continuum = 30.4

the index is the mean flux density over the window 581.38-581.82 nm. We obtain 27.4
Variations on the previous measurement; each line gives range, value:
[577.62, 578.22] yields 26.9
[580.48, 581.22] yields 33.8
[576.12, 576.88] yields 32.1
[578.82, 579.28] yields 26.1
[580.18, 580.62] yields 24.4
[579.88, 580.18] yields 30.4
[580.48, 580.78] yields 30.5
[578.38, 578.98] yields 25.3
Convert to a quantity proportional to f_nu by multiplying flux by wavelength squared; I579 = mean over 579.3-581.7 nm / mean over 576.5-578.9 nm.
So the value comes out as 1.0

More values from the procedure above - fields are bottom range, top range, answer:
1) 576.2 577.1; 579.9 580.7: 0.85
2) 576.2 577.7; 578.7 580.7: 0.84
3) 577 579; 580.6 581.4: 1.29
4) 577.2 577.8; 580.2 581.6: 1.09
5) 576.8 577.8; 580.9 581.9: 1.05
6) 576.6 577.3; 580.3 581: 0.93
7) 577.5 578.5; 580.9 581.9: 1.22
